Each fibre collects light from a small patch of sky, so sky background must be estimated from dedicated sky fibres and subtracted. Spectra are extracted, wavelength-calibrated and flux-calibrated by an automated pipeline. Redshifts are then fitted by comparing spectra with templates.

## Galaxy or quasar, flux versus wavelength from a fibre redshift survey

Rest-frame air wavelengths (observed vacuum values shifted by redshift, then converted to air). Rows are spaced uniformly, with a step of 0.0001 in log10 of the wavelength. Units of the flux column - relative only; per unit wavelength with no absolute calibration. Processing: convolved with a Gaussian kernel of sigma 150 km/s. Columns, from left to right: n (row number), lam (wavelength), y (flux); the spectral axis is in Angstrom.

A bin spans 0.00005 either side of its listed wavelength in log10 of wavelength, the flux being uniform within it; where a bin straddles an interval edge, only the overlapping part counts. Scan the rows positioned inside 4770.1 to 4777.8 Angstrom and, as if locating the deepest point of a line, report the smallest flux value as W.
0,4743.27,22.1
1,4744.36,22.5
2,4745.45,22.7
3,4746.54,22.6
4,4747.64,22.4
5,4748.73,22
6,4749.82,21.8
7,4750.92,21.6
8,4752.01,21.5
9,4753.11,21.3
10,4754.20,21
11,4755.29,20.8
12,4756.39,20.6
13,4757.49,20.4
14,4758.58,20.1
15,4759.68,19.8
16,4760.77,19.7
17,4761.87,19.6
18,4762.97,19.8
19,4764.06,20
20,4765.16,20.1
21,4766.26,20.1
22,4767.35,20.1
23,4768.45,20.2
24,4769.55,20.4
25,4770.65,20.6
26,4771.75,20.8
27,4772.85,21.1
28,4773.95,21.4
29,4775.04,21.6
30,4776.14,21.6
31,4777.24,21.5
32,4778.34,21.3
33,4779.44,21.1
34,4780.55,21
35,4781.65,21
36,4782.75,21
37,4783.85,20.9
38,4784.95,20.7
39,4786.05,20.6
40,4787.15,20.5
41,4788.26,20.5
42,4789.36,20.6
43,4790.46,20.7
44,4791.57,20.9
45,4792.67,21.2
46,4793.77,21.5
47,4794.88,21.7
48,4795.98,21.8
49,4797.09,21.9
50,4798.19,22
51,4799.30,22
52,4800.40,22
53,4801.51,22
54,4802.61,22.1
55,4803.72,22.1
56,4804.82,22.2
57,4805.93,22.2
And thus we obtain 20.6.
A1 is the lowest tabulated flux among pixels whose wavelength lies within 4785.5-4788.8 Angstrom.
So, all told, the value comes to 20.5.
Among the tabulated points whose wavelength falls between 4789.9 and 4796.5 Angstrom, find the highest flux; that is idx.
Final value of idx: 21.8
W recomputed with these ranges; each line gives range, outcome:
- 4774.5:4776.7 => 21.6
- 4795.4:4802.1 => 21.8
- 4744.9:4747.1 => 22.6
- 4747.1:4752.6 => 21.5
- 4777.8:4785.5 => 20.7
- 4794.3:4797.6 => 21.7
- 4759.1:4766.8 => 19.6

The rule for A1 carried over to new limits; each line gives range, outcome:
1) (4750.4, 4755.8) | 20.8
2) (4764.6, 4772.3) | 20.1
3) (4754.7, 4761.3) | 19.7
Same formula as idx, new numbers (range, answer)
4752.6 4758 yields 21.3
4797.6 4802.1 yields 22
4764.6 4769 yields 20.2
